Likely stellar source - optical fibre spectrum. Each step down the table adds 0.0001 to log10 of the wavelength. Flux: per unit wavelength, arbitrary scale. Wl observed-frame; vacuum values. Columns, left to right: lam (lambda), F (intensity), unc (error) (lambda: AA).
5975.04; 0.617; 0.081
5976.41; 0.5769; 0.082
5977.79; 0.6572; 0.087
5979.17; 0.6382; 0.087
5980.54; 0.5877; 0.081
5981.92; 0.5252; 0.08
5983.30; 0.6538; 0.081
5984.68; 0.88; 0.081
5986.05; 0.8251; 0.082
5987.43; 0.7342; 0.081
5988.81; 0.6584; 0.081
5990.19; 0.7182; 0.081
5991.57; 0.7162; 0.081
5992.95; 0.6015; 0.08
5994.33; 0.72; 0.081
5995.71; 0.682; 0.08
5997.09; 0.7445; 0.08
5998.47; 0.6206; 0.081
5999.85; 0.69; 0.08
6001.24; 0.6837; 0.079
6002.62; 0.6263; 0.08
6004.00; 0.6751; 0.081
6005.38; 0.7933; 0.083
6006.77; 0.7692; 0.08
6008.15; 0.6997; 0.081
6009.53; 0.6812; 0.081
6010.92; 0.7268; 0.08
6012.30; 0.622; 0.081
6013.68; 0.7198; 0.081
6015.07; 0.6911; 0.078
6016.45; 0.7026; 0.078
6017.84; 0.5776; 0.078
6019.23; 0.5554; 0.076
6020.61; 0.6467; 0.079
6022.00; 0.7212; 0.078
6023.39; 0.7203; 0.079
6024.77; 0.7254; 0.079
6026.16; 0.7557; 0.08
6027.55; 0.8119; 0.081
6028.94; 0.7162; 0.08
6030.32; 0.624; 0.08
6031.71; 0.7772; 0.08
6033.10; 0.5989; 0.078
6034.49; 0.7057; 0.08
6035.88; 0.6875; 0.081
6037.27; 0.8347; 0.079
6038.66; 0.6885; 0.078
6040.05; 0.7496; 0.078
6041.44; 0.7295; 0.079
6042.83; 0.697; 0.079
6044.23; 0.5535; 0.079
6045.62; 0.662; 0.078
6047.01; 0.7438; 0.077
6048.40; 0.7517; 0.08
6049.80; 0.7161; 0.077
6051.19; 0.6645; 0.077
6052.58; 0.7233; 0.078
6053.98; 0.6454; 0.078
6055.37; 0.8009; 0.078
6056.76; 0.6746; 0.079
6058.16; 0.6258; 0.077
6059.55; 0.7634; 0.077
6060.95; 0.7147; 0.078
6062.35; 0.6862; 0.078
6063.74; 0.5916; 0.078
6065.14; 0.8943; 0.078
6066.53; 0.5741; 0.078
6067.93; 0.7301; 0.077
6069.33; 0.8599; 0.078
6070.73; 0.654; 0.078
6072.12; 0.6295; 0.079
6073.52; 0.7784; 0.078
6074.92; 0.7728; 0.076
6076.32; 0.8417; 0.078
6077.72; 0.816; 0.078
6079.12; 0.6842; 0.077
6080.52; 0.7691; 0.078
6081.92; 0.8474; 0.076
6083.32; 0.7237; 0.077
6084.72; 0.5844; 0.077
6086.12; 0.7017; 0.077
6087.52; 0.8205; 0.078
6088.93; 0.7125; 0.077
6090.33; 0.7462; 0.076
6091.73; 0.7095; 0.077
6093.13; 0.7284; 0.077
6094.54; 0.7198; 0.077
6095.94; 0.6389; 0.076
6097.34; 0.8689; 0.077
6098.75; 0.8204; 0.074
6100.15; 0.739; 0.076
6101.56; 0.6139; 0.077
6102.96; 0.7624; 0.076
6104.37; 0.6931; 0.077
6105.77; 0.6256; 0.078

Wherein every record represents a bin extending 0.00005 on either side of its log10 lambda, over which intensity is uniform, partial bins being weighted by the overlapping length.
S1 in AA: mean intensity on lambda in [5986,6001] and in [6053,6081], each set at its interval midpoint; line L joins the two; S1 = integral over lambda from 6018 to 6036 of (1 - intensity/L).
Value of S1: 0.4 AA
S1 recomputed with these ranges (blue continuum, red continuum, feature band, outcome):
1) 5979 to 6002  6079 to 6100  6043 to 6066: 0.7 AA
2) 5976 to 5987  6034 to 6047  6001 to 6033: -0.2 AA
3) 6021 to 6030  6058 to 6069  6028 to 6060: 0.8 AA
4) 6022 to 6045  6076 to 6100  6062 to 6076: 0.3 AA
